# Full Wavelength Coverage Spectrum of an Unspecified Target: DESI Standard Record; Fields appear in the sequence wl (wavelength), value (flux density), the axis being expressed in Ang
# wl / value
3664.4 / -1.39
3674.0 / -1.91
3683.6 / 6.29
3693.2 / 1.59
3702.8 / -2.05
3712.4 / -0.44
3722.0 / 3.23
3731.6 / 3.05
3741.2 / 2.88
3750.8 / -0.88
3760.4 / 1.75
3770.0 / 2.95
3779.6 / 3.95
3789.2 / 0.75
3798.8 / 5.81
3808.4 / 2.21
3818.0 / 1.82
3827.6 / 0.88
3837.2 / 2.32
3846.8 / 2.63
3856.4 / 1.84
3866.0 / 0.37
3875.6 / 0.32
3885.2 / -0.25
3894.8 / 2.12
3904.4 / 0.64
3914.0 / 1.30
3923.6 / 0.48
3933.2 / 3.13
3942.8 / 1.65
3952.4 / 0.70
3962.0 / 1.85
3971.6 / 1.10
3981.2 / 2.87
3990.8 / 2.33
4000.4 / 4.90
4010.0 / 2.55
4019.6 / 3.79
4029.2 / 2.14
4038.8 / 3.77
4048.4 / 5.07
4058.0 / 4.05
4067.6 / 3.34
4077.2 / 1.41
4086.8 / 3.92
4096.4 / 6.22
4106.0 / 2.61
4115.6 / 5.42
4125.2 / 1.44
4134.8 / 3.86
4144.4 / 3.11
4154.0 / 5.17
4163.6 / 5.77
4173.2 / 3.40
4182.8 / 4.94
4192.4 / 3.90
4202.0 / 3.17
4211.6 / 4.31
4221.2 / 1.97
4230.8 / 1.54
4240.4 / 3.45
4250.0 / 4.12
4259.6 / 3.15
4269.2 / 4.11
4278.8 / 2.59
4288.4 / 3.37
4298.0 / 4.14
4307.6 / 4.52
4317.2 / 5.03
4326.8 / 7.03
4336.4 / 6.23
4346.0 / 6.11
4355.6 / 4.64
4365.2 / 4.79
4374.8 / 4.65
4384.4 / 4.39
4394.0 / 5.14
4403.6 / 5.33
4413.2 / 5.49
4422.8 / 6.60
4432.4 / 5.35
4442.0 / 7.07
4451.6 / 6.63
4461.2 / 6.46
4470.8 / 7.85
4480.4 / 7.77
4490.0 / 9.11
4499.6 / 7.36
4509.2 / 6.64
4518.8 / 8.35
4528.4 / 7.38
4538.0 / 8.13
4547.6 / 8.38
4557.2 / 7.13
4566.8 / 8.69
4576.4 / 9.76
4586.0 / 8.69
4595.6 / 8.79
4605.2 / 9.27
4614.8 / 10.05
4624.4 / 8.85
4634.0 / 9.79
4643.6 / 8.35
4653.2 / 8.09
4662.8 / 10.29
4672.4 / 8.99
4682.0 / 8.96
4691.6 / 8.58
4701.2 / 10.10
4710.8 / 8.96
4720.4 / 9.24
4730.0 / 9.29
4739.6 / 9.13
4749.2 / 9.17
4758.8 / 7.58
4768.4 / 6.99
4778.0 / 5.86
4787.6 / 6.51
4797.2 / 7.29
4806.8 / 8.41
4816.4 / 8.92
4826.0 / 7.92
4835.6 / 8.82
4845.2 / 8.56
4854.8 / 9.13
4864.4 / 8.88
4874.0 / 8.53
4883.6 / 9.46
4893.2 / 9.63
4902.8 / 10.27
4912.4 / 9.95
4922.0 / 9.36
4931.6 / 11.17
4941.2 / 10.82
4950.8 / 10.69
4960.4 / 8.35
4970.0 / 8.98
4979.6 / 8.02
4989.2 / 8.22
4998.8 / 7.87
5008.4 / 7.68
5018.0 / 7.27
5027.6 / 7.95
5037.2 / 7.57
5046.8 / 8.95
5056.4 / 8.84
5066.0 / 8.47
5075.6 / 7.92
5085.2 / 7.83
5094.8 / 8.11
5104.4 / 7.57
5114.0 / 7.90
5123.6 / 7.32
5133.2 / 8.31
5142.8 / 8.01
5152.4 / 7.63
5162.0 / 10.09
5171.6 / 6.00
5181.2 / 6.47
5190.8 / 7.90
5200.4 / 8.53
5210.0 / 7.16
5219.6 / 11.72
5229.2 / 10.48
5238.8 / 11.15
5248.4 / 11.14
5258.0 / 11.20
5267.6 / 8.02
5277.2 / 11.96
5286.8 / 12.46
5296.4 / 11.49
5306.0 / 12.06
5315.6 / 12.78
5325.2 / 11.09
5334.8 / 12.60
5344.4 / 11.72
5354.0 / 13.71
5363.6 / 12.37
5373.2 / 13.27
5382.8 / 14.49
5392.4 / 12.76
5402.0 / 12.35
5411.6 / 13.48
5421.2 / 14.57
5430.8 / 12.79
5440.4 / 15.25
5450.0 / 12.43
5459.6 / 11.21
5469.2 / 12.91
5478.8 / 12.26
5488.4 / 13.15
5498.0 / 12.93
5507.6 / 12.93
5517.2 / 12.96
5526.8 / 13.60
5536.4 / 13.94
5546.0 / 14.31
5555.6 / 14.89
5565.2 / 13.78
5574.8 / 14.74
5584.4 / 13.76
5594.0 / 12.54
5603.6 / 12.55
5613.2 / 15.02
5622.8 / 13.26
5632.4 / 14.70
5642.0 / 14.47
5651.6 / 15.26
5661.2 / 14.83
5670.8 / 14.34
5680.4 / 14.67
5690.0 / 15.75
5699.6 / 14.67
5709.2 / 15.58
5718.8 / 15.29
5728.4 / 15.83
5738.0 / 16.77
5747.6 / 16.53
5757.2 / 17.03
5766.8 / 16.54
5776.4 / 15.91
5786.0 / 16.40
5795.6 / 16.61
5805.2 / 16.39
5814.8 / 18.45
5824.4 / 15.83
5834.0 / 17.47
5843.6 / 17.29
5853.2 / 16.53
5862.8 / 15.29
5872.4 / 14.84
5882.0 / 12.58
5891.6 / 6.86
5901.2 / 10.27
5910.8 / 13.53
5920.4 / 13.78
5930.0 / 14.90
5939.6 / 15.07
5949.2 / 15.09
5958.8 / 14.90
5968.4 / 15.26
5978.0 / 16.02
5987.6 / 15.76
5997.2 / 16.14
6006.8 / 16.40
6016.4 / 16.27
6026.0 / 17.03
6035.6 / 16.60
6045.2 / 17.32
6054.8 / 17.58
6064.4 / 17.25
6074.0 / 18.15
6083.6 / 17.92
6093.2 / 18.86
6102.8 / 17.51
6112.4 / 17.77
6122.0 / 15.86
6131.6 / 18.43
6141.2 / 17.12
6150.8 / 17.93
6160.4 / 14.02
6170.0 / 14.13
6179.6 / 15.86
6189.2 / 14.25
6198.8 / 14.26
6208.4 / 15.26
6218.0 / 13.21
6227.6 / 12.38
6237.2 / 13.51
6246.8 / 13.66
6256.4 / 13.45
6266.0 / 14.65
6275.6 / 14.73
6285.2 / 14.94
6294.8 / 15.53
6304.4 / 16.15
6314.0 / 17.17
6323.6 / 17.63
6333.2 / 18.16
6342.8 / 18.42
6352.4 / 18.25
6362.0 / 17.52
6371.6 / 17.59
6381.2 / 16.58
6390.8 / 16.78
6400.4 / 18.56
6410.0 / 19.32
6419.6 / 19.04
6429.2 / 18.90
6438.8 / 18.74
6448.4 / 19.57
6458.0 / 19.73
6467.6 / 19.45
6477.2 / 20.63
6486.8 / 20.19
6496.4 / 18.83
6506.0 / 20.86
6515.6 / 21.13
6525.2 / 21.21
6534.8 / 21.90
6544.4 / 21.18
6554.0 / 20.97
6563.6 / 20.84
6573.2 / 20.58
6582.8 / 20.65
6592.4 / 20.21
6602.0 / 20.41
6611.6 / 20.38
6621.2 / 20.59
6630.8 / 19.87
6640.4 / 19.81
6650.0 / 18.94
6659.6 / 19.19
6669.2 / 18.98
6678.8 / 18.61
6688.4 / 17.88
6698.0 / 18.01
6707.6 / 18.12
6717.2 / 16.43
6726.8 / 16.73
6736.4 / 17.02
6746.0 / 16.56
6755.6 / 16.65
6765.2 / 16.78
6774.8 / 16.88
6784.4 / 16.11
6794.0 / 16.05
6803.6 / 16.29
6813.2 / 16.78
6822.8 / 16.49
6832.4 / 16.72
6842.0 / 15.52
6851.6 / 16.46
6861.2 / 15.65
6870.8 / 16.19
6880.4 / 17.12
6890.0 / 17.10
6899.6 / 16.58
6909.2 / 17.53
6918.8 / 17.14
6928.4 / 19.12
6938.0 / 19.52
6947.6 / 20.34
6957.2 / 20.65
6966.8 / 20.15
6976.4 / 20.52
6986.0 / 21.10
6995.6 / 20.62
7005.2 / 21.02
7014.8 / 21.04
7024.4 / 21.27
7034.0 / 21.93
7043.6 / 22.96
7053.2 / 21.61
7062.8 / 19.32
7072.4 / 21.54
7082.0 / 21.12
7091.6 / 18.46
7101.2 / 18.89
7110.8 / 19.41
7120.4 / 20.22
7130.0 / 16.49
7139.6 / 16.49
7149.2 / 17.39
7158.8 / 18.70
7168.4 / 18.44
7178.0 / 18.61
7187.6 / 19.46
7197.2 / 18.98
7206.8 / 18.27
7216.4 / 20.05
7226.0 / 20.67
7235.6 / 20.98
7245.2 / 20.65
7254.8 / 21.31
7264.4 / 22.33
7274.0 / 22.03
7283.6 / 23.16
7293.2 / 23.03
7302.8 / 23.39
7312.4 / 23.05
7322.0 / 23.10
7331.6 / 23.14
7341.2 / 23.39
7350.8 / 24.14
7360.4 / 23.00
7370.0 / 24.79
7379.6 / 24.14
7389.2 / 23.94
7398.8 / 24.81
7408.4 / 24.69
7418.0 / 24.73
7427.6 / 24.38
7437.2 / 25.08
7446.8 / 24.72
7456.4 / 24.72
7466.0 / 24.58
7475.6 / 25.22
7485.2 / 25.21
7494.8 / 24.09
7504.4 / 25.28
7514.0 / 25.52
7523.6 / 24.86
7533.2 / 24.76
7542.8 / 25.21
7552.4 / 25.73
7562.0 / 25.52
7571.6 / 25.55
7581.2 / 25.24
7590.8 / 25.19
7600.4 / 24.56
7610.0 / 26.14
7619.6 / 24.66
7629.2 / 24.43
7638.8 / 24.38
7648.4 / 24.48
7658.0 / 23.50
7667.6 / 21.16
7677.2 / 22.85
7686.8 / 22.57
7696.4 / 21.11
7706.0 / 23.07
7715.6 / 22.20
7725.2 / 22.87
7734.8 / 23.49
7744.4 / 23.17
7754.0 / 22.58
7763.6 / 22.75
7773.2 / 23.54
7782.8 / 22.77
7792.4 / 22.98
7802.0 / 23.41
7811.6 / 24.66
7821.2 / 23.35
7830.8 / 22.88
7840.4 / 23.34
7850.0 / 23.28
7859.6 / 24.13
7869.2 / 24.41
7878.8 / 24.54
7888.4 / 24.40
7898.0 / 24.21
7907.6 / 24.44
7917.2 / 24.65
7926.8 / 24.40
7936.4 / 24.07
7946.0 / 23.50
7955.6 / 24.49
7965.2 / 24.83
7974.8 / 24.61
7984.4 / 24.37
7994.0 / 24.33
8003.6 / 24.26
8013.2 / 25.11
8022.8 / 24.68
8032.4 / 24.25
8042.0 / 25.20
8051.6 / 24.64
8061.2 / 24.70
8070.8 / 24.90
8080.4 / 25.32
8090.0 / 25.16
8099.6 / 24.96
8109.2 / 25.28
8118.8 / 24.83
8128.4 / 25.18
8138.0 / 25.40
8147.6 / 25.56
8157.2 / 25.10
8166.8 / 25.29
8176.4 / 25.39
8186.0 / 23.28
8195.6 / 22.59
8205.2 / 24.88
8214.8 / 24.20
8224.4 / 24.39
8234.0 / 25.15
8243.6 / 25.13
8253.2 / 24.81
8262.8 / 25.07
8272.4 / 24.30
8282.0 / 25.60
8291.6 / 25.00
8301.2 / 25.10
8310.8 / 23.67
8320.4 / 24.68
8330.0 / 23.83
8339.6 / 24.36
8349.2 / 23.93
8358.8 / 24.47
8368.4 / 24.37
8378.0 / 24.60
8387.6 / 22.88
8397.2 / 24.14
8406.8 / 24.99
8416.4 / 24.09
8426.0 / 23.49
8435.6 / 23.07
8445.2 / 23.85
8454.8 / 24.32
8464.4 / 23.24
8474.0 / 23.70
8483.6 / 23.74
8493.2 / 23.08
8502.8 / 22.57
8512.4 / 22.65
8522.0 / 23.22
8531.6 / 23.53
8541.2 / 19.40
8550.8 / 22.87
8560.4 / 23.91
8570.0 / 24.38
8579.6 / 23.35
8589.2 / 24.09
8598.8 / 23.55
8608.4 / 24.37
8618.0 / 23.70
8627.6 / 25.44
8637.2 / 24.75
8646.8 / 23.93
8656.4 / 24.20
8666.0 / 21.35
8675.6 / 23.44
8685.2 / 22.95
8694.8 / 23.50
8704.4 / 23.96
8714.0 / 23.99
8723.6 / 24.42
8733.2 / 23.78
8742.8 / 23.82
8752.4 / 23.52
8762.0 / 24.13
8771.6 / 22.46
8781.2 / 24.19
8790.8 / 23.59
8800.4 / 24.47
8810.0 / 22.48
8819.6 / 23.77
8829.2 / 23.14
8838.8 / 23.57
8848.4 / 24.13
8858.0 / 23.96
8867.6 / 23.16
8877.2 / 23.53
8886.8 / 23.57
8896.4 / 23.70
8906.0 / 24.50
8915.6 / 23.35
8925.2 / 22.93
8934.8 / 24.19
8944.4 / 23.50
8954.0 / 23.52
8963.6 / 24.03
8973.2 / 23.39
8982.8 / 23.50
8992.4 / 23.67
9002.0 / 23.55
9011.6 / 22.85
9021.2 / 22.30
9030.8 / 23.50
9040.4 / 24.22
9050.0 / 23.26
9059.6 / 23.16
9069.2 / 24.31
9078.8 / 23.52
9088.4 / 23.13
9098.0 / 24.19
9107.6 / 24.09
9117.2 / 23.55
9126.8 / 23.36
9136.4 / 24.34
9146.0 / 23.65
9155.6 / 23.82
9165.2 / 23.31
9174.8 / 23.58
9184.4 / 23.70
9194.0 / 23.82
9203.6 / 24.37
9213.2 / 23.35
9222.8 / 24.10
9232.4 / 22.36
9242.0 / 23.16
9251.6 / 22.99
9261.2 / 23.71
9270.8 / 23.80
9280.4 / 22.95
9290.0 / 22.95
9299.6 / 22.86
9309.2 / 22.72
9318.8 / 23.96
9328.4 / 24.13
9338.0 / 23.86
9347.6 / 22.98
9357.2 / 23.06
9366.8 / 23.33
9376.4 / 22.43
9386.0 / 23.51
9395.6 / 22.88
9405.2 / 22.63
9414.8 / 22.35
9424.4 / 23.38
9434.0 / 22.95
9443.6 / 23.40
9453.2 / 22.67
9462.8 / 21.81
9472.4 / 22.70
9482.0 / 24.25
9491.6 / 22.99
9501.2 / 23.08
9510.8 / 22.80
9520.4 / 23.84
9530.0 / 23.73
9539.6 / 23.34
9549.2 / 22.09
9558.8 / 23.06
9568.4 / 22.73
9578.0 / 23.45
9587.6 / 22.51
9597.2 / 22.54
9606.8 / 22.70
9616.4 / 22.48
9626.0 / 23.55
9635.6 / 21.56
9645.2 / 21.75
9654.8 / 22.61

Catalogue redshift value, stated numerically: 0.00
